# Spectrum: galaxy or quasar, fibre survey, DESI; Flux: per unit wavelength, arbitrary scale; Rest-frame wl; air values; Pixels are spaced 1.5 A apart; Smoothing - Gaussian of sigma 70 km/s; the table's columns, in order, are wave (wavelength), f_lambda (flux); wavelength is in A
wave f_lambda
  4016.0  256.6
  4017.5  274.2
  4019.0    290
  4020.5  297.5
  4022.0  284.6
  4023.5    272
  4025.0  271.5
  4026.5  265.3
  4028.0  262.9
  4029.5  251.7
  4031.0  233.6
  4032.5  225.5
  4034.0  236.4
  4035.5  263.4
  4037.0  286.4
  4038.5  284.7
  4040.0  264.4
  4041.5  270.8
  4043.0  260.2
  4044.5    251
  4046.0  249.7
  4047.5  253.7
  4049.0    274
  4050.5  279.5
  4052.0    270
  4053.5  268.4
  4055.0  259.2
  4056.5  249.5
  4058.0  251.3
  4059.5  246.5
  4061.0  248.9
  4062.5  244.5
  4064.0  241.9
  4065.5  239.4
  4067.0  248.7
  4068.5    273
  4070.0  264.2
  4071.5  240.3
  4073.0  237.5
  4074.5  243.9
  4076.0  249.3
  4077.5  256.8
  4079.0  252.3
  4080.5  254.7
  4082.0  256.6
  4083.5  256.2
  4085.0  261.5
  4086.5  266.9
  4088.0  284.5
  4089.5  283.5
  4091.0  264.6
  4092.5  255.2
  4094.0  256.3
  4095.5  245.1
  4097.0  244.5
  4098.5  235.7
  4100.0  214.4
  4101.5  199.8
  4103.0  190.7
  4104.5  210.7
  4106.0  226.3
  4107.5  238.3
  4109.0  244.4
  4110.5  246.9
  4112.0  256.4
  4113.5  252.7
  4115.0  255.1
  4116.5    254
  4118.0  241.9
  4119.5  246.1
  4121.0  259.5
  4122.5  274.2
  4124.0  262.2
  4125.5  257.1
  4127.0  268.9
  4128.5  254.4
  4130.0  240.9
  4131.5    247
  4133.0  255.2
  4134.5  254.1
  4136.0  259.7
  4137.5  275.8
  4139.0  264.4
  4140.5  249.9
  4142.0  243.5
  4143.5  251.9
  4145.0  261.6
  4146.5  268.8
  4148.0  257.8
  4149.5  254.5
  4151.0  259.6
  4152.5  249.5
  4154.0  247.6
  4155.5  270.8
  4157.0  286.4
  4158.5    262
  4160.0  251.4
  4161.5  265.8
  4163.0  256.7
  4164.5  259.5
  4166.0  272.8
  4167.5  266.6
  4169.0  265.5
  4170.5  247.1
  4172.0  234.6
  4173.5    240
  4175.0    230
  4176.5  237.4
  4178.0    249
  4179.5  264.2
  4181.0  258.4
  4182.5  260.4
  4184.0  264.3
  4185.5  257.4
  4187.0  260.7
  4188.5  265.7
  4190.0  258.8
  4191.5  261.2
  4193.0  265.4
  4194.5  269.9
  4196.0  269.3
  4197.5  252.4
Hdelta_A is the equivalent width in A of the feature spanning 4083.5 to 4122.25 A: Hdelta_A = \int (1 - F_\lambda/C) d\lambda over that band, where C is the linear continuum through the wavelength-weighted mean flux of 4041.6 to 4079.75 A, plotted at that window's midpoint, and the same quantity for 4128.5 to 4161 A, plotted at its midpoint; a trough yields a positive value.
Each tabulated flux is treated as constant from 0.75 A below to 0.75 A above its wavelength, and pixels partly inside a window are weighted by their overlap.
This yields 1.5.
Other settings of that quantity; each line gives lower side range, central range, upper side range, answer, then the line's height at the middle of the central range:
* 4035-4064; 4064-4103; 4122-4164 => 1.6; 260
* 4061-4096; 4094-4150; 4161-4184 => 1.5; 255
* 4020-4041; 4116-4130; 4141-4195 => 0.2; 260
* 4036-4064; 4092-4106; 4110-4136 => 1.6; 257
